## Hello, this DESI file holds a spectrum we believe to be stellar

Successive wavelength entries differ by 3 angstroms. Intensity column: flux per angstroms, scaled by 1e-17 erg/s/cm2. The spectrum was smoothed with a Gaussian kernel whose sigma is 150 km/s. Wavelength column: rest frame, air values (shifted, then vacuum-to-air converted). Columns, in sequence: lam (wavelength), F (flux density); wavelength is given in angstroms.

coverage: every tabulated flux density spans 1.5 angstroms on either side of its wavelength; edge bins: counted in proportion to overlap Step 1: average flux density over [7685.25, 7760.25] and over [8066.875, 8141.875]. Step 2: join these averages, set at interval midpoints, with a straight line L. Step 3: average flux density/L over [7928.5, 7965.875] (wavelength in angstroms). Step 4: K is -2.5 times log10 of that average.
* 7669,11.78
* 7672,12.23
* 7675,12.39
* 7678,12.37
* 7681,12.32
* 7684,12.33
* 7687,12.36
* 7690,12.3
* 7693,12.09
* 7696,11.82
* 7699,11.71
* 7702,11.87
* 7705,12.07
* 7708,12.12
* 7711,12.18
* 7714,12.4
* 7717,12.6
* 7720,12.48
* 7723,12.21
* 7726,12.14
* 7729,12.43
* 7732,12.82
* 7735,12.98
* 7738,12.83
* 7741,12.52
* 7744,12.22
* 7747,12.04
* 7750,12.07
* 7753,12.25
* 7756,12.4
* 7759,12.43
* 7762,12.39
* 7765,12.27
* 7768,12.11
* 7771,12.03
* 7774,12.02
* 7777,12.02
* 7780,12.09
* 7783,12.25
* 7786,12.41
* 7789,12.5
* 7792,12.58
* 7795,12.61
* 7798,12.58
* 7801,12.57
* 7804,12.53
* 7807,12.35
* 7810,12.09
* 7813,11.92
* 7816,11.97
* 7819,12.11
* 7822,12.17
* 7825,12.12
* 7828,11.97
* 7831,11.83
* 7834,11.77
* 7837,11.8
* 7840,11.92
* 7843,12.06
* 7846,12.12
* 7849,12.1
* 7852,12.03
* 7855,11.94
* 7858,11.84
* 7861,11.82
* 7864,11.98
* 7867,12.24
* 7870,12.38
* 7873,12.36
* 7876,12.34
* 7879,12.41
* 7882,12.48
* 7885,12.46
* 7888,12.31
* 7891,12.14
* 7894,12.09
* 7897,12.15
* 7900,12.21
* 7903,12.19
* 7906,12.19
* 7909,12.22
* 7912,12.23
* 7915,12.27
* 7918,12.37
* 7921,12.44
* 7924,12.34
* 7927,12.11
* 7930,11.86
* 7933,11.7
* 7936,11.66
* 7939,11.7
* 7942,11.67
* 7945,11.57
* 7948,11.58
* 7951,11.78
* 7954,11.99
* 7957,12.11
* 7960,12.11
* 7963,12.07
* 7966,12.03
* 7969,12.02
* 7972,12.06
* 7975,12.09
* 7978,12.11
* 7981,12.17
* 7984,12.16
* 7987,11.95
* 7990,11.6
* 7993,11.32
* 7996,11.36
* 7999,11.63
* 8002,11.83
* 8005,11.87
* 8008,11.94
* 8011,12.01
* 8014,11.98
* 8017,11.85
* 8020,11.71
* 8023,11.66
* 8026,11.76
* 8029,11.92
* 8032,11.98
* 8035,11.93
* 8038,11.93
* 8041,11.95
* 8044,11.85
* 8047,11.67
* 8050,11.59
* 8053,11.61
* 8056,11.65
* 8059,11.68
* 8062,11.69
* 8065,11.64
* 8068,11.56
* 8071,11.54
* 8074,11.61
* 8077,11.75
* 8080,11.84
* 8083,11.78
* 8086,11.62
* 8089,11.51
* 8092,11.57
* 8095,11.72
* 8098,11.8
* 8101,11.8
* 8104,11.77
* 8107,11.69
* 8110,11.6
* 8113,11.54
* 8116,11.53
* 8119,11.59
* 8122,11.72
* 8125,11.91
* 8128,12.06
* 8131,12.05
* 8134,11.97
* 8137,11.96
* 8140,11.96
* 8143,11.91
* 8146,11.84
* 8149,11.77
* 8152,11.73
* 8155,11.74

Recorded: 0.013 mag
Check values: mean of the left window 12.3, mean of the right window 11.7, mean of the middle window 11.8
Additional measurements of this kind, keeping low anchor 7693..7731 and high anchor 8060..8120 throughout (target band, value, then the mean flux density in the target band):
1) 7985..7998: 0.02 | 11.6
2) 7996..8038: -0.01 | 11.8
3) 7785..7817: -0.03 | 12.4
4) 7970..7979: -0.02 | 12.1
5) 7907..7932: -0.03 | 12.2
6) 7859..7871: -0.01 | 12.1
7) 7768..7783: 0.00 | 12.1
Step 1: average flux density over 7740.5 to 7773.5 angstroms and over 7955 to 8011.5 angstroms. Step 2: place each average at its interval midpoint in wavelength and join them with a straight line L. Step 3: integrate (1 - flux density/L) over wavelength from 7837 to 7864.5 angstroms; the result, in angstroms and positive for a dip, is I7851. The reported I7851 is 0.3 angstroms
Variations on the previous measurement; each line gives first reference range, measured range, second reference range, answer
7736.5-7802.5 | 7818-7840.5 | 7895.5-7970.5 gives 0.47 angstroms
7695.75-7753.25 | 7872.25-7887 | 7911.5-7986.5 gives -0.38 angstroms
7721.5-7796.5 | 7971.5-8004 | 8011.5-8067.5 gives 0.13 angstroms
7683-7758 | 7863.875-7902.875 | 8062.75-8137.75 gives -0.76 angstroms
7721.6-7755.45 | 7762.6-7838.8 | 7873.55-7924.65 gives 1.07 angstroms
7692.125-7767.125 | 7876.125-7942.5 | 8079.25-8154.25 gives -0.59 angstroms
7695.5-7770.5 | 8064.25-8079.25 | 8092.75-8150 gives 0.29 angstroms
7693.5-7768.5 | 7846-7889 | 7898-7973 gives -0.28 angstroms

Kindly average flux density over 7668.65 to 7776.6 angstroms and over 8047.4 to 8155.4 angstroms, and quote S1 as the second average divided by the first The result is 1.0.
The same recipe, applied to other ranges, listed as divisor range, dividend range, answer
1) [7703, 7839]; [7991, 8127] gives 0.96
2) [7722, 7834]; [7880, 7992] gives 0.98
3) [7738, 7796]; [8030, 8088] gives 0.95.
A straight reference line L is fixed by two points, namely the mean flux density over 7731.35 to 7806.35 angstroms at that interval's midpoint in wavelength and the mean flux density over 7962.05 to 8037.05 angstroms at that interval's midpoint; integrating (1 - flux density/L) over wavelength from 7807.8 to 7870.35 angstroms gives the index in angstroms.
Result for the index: 1.1 angstroms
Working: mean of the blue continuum 12.4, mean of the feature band 12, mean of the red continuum 11.9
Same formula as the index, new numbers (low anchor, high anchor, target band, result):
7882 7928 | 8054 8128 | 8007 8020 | 0.0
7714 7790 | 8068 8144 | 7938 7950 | 0.4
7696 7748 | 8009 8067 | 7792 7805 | -0.4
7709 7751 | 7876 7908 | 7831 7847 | 0.5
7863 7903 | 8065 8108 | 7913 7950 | 0.6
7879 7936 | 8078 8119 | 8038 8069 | 0.2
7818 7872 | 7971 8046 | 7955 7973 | -0.2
